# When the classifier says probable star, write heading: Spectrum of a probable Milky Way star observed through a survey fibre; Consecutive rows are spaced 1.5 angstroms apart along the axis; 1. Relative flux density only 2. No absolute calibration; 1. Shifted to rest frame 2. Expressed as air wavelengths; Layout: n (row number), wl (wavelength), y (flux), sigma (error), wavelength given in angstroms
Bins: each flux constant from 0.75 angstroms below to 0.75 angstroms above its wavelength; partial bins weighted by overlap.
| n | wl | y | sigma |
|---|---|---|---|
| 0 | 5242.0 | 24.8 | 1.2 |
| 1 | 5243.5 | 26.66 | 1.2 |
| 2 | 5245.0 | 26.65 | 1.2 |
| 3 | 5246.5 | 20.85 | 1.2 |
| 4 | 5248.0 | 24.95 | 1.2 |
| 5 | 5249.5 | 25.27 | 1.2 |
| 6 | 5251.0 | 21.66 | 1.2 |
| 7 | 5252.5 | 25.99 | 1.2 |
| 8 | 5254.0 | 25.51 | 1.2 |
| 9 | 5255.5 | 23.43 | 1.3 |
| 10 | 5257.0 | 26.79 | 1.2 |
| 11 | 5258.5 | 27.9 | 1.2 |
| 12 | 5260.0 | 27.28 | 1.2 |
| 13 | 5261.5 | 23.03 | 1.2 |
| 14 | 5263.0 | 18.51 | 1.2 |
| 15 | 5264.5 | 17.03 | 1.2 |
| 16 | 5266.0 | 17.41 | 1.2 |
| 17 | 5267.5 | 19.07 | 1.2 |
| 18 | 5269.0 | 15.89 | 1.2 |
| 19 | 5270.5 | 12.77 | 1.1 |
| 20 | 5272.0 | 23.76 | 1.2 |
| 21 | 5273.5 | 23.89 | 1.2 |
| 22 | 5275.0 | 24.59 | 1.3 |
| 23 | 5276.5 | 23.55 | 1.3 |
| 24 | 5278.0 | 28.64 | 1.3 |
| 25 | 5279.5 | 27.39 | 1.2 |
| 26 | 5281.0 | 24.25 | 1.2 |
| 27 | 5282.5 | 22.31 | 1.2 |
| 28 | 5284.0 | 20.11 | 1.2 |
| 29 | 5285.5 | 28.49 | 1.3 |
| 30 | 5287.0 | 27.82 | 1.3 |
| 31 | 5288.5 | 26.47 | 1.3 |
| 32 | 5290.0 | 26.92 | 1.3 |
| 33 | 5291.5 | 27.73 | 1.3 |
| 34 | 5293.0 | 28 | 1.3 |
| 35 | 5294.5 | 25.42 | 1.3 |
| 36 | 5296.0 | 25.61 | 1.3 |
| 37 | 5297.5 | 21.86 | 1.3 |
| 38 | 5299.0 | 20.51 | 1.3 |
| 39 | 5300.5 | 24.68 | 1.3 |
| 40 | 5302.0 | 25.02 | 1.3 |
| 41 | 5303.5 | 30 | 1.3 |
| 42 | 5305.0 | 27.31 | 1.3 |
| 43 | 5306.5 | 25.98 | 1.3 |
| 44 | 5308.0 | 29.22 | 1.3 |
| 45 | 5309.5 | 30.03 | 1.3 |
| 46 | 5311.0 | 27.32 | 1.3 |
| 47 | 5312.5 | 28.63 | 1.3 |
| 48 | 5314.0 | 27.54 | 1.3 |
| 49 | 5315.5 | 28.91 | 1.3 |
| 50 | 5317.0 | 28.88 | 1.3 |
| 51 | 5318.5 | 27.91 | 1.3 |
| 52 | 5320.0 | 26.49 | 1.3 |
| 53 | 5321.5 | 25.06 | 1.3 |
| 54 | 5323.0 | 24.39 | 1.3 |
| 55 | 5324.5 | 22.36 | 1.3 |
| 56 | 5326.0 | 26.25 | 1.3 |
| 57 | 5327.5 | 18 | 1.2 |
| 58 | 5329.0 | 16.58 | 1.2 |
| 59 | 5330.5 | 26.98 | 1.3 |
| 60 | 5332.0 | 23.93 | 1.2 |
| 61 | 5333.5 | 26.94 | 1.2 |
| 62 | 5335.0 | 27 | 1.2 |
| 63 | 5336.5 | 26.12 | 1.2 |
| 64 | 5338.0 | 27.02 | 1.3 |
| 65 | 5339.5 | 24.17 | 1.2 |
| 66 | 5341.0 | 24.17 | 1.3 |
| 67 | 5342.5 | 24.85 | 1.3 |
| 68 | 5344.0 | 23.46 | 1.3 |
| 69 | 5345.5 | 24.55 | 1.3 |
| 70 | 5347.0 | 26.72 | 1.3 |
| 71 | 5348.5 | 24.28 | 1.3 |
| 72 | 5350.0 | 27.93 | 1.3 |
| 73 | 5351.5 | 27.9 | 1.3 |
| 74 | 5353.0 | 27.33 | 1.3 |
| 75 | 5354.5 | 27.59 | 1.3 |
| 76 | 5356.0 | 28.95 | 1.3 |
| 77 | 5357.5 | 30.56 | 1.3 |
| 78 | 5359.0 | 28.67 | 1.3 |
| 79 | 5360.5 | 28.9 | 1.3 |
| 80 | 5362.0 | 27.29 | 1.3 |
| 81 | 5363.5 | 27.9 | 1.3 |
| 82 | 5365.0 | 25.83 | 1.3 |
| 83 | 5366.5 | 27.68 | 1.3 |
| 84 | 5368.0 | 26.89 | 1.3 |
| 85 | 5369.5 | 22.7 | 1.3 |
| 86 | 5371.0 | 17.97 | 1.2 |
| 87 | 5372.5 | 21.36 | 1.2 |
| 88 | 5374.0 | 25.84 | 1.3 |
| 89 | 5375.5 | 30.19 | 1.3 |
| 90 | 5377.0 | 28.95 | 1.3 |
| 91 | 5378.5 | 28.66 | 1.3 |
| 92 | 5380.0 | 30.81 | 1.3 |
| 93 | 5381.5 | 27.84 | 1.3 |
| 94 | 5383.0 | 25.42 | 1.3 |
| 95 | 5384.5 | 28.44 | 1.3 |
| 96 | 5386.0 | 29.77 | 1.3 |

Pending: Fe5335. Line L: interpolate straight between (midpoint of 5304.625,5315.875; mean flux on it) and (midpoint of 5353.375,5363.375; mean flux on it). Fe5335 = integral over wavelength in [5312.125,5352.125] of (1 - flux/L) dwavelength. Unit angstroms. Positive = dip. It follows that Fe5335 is 4.11 angstroms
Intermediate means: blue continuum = 28.1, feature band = 25.4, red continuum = 28.6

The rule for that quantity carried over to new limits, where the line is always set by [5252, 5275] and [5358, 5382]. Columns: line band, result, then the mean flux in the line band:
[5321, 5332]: 0.9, 22.8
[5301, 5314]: -2.1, 27.9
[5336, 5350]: 0.2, 25.2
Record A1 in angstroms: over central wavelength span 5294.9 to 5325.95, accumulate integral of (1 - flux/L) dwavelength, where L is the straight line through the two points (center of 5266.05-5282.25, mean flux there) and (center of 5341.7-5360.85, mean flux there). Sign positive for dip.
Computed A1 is -2.5 angstroms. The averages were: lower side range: 22.2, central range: 26.4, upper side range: 27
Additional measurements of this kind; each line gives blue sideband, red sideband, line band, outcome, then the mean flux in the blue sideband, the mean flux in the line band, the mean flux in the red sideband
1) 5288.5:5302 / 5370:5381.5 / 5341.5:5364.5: -1.0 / 25.2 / 27.1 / 26.3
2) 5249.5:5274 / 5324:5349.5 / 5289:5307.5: -2.1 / 22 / 25.8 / 24.4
